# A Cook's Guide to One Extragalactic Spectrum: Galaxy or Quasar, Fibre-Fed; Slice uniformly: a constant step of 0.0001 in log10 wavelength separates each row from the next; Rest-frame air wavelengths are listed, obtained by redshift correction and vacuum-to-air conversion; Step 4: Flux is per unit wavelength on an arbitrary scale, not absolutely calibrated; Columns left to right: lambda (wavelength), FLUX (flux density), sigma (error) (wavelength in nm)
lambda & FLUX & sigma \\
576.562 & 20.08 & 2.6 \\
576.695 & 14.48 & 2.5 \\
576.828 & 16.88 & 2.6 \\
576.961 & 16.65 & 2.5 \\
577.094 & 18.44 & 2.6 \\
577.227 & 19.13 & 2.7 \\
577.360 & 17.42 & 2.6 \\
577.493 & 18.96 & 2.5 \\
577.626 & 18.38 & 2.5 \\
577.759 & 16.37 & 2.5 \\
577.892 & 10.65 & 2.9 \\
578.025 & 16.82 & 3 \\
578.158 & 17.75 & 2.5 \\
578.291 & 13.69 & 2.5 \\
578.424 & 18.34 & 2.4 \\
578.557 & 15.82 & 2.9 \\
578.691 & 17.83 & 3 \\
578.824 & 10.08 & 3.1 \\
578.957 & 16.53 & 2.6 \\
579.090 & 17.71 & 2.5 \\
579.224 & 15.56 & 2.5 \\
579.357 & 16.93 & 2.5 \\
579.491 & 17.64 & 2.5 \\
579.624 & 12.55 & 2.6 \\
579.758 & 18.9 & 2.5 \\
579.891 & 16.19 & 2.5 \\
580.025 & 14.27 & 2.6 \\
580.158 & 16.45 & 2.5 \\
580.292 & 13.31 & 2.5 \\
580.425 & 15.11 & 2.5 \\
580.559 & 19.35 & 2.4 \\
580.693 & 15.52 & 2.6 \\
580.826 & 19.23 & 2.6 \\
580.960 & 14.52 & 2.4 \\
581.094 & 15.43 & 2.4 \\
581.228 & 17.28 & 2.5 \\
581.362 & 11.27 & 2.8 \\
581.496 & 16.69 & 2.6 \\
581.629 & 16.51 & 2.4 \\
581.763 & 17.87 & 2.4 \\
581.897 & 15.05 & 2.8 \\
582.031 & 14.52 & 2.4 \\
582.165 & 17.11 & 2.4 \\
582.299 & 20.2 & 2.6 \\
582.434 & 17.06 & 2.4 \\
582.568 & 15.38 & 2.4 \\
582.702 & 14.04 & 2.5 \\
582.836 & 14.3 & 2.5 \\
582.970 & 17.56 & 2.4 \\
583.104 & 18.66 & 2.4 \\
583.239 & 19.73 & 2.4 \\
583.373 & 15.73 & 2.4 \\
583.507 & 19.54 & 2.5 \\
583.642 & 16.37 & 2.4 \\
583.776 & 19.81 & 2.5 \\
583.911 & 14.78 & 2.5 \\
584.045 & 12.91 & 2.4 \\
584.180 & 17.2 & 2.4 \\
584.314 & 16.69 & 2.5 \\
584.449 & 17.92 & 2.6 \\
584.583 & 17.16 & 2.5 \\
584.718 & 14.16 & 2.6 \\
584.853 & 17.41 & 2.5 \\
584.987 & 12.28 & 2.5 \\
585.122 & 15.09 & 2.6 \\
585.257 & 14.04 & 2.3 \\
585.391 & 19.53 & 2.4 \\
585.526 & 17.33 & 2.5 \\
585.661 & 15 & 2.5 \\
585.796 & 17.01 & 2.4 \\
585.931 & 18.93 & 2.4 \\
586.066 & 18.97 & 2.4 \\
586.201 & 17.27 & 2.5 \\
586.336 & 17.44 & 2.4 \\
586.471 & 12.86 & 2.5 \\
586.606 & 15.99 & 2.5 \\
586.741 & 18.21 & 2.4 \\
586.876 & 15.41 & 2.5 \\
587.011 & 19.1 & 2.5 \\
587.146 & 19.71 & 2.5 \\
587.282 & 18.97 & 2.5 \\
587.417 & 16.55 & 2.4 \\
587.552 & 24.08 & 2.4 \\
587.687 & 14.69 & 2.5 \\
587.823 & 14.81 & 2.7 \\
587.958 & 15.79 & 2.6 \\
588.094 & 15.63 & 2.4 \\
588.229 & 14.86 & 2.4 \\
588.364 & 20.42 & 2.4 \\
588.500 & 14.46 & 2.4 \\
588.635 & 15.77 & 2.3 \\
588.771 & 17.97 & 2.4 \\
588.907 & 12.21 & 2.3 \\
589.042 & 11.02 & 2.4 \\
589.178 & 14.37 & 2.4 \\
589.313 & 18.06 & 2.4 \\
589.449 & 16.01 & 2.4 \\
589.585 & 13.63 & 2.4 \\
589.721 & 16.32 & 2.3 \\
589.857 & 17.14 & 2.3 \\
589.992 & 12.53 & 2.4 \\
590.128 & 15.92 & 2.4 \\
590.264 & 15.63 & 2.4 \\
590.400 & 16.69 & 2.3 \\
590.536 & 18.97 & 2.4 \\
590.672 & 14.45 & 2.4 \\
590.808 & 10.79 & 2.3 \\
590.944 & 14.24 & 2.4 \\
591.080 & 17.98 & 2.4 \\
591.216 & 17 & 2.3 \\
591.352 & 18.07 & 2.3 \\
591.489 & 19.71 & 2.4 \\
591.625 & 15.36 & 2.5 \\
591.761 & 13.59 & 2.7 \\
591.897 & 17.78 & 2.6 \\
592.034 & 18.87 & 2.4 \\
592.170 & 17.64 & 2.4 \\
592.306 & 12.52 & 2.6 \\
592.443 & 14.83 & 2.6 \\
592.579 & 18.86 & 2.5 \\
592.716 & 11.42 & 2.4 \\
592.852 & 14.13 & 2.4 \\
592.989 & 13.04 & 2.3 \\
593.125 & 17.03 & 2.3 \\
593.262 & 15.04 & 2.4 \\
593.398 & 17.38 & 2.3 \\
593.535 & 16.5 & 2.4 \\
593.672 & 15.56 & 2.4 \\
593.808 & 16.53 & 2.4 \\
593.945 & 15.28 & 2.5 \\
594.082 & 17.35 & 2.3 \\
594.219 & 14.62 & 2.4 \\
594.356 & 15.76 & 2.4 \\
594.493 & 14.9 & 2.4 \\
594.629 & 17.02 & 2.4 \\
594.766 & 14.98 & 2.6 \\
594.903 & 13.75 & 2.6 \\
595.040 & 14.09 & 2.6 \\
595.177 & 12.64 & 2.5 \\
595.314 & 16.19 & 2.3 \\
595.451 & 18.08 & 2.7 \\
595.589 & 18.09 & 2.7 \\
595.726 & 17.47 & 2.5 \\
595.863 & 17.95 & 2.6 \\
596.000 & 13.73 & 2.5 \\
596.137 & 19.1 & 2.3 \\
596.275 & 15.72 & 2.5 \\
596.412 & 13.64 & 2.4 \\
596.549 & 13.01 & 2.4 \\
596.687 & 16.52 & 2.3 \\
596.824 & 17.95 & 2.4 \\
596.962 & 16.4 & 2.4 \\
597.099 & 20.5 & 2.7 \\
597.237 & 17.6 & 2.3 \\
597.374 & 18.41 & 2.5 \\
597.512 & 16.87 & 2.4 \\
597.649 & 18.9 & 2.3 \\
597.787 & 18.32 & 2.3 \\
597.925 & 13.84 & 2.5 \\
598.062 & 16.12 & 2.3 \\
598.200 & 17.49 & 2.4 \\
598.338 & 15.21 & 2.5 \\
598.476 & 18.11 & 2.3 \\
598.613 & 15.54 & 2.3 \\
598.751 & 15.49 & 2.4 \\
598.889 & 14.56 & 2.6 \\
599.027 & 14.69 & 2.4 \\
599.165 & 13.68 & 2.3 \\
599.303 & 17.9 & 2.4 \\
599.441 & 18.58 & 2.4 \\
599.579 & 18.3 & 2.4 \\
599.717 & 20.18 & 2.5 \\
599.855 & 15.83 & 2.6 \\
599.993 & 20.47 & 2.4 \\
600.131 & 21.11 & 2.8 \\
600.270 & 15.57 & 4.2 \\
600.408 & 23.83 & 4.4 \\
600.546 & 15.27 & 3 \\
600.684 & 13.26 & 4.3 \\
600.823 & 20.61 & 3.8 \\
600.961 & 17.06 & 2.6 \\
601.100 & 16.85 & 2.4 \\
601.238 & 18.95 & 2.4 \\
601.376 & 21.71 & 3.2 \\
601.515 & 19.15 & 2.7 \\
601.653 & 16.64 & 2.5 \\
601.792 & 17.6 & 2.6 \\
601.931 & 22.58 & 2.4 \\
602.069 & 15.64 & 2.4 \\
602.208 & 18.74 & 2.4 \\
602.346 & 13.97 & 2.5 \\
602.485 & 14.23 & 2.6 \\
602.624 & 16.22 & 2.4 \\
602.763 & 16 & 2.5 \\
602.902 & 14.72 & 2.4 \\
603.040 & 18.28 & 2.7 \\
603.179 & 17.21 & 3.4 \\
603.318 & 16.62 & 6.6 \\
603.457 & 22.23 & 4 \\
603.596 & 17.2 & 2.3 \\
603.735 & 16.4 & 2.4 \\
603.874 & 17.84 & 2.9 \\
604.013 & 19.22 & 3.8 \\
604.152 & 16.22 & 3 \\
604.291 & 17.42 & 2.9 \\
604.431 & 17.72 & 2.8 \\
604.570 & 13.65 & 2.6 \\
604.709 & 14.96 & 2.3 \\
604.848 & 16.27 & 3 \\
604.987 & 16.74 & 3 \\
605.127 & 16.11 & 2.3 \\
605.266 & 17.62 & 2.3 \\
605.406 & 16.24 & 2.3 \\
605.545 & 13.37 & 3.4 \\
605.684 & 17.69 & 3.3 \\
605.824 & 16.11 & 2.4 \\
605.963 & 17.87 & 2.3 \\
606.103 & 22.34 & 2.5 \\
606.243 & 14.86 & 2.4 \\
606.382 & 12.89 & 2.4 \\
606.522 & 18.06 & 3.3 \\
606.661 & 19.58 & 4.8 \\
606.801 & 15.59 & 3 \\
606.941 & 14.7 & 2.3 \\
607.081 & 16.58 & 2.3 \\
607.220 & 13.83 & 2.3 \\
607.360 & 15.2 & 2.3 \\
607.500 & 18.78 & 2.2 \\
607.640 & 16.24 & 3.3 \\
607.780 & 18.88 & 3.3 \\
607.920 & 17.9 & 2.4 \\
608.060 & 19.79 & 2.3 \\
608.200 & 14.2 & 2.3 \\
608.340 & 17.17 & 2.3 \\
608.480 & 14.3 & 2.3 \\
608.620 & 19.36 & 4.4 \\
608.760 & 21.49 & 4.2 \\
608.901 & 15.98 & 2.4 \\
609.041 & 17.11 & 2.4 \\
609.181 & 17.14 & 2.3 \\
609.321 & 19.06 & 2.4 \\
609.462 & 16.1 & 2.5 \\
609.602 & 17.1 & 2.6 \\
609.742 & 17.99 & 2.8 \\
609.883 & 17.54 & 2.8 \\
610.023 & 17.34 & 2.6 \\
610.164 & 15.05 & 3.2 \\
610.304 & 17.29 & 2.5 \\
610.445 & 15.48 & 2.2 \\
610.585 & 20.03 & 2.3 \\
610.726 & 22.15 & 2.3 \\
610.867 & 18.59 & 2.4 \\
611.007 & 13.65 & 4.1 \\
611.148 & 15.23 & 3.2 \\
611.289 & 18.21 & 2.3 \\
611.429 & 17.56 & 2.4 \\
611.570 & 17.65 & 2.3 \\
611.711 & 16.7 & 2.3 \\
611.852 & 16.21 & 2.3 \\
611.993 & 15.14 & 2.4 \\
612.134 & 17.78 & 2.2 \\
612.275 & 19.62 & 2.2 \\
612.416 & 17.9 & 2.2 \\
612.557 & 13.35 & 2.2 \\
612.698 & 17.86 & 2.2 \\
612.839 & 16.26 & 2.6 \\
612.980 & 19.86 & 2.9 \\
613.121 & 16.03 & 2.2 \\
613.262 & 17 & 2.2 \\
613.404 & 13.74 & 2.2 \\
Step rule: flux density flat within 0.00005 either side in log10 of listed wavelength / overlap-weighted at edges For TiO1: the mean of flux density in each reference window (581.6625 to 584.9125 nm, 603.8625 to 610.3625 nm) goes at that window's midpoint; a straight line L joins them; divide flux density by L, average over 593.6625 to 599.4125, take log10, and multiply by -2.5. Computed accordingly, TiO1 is 0.04 mag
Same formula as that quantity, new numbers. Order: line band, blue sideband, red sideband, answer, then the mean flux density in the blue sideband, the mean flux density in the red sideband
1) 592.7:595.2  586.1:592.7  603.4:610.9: 0.08 mag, 16.2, 17.1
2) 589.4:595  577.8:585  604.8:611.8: 0.05 mag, 16.2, 17.1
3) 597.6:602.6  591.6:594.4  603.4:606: -0.06 mag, 15.7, 16.9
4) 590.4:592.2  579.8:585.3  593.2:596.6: -0.04 mag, 16.2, 15.8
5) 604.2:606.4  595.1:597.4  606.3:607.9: 0.00 mag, 16.6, 16.4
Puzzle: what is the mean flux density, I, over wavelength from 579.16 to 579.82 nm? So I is 16.3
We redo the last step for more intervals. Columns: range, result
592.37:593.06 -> 14.5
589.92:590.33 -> 14.7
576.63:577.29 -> 17.1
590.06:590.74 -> 16.3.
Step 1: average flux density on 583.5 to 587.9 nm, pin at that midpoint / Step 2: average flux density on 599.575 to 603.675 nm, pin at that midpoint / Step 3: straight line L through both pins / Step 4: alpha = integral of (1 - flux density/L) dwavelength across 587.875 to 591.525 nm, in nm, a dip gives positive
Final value 0.29 nm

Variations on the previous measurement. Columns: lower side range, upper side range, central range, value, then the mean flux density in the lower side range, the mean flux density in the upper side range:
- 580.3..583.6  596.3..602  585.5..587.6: -0.11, 16.5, 17.4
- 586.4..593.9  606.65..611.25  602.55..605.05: -0.01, 16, 17.1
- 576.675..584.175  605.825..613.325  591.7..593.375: 0.12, 16.4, 17.2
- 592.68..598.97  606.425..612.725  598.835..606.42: -0.30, 16.1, 17.1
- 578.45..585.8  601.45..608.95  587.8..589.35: 0.10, 16.2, 17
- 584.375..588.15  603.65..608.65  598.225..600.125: -0.03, 16.8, 16.7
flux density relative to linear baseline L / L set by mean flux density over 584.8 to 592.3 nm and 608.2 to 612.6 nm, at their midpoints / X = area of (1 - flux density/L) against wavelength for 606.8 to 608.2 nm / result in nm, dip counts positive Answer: 0.04 nm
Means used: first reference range 16.3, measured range 16.7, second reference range 17.2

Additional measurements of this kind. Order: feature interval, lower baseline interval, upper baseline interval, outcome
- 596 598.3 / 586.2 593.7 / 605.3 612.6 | -0.05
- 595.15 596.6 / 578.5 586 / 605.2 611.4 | 0.05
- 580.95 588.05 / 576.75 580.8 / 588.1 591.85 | -0.29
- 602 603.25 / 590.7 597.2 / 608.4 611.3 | 0.05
